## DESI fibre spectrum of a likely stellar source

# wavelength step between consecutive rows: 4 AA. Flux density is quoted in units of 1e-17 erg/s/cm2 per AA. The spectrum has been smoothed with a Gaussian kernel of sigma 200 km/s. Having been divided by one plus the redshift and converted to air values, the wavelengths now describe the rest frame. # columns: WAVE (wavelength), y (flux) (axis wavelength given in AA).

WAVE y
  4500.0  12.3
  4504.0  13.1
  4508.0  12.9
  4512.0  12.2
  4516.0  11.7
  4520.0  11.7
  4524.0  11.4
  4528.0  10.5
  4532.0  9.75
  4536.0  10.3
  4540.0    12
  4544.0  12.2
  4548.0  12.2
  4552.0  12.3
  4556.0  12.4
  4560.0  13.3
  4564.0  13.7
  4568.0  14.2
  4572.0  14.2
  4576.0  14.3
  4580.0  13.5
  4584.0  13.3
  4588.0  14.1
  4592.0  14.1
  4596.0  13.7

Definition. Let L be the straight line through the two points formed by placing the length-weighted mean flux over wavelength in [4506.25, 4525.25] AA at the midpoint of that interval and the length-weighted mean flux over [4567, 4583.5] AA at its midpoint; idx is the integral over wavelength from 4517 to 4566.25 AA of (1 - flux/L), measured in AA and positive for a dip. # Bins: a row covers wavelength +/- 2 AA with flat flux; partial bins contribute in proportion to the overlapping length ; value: 4.0 AA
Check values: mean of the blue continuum 12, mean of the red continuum 14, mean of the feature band 11.8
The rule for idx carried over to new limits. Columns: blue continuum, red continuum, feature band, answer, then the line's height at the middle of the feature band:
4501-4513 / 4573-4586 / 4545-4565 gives 1.04 AA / 13.4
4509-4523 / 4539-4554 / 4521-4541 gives 2.11 AA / 12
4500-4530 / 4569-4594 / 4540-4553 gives 0.70 AA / 12.9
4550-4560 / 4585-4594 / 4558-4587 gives -1.13 AA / 13.3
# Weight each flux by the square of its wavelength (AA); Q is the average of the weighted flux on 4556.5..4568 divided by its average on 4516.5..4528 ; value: 1.2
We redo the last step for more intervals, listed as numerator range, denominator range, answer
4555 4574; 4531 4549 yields 1.22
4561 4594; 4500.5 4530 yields 1.20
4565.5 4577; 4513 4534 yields 1.31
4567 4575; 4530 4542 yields 1.35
